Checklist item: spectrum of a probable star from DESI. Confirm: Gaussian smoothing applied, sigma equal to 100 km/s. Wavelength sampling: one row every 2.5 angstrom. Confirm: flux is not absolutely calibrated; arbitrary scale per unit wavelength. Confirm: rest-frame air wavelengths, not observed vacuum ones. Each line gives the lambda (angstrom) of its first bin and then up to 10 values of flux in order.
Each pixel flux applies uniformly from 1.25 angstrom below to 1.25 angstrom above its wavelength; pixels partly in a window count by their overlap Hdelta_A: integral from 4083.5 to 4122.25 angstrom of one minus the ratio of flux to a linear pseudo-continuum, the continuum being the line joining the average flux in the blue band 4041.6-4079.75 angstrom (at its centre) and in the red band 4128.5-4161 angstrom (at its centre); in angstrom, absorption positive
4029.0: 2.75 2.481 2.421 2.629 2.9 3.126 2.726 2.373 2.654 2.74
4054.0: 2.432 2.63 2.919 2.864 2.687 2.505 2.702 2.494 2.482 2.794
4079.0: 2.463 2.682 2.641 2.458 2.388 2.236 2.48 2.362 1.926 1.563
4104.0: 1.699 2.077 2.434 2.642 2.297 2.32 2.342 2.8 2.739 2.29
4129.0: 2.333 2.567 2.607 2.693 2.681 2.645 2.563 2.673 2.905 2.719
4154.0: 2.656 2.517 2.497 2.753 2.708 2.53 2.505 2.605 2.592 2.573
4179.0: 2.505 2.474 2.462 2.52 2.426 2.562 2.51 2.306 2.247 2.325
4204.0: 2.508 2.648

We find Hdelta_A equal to 5.3 angstrom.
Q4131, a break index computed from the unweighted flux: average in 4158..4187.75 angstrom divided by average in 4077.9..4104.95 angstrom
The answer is 1.13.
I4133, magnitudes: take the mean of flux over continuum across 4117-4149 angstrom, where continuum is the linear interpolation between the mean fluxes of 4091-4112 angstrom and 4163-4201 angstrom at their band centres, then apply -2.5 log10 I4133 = -0.14 mag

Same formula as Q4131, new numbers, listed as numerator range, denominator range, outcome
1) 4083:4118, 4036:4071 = 0.83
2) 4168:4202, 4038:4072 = 0.92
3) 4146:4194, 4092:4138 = 1.10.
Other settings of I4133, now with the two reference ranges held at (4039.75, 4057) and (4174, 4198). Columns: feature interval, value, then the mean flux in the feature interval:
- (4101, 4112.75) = 0.22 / 2.12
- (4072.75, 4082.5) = 0.01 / 2.6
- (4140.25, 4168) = -0.05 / 2.65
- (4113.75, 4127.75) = 0.04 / 2.48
